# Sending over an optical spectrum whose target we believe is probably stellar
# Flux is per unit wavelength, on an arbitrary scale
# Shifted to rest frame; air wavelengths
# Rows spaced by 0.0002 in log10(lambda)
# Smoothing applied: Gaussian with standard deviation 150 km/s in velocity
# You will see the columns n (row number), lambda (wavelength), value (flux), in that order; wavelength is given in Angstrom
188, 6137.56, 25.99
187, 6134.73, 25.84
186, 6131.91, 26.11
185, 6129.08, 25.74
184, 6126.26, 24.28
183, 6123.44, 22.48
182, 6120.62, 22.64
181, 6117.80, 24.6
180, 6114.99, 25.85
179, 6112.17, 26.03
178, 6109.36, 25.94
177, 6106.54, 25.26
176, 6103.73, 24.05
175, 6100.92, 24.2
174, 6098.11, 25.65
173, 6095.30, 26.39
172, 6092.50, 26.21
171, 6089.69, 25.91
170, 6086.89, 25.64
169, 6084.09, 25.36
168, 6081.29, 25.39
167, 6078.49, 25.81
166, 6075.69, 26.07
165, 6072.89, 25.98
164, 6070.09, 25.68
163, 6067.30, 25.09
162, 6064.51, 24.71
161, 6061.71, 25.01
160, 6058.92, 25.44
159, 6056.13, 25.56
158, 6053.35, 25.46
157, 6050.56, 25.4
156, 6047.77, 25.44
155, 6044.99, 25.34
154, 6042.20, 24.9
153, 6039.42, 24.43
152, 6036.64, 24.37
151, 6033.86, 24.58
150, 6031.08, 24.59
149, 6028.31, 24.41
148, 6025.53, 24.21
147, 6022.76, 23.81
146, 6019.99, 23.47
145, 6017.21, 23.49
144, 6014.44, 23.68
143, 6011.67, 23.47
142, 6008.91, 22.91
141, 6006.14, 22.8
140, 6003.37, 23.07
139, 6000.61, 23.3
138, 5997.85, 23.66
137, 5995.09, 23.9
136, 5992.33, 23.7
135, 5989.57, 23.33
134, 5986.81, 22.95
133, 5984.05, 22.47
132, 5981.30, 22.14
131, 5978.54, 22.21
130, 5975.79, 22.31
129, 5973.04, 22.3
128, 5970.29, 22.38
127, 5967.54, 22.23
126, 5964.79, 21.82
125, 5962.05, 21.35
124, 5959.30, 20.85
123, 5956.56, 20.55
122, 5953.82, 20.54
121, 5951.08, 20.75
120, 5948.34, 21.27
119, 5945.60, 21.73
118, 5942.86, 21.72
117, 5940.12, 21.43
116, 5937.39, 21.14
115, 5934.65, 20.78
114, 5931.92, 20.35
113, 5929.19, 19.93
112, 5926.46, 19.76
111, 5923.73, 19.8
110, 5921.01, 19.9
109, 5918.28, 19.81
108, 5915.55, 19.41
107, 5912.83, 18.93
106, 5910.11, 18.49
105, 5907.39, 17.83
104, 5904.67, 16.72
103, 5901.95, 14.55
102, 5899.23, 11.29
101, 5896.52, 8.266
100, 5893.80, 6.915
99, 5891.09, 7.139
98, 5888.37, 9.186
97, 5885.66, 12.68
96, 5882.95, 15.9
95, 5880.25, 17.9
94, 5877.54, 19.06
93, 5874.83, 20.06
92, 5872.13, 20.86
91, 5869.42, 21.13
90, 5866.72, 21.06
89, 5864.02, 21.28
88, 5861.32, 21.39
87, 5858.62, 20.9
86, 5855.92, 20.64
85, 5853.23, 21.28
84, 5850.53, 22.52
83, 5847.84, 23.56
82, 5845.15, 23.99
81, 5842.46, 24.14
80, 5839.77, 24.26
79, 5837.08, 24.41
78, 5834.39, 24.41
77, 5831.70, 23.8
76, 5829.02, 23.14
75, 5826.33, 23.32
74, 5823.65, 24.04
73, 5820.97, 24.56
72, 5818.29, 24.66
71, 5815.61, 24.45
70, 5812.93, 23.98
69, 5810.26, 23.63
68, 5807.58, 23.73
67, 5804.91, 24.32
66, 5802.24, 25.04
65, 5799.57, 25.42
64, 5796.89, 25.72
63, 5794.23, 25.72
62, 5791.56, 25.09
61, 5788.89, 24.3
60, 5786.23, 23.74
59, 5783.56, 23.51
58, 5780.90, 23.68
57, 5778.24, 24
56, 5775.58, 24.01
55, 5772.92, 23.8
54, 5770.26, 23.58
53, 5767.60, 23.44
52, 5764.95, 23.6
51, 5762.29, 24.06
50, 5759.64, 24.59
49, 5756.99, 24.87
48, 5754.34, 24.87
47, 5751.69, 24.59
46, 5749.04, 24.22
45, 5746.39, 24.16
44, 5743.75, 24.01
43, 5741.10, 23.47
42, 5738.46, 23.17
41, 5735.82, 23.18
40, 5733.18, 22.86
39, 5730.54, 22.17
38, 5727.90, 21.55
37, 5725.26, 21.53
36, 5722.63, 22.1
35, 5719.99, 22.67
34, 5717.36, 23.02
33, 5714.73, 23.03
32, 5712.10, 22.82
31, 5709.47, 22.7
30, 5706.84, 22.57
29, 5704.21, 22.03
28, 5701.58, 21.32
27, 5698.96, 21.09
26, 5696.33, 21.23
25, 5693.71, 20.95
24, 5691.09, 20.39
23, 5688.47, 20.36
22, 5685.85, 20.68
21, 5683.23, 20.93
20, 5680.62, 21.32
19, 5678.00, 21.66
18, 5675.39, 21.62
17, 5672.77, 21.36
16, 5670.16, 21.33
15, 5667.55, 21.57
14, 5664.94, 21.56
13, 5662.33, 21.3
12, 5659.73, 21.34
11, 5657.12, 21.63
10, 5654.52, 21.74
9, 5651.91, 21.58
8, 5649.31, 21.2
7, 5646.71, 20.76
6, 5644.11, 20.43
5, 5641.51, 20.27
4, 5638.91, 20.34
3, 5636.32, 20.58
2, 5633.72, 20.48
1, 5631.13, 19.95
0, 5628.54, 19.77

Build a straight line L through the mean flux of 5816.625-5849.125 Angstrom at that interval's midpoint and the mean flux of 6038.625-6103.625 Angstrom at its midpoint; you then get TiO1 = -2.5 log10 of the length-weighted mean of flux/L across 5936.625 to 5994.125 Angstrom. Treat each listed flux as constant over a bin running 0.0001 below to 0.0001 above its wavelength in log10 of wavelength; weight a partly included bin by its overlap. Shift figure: 0.14 mag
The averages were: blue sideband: 24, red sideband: 25.4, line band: 21.9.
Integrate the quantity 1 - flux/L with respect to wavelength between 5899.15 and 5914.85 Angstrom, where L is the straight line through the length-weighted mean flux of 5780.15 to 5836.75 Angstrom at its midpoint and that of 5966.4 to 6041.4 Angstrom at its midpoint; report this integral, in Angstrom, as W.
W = 4.6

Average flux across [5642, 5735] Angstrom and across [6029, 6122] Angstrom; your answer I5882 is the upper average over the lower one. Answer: 1.2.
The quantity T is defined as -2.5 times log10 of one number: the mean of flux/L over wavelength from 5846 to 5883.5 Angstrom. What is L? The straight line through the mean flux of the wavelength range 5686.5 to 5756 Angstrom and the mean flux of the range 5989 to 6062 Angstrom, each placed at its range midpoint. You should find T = 0.130 mag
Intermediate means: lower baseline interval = 22.5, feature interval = 20.7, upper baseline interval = 24.2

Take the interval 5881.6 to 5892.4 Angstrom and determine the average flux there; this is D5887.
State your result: 11.2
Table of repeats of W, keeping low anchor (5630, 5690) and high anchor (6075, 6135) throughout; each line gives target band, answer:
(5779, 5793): -1.16 Angstrom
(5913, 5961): 6.32 Angstrom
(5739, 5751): -1.15 Angstrom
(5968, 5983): 1.09 Angstrom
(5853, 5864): 0.89 Angstrom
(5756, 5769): -1.23 Angstrom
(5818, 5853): -1.71 Angstrom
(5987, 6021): 1.25 Angstrom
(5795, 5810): -1.61 Angstrom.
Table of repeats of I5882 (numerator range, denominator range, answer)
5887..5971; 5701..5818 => 0.77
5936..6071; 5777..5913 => 1.12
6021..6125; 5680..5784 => 1.10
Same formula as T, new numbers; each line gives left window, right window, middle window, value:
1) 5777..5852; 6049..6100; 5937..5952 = 0.165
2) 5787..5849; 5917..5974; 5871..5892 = 0.417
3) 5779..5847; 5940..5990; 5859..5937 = 0.306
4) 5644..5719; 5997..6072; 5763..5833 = -0.079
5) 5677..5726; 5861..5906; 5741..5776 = -0.216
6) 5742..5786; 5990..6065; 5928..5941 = 0.168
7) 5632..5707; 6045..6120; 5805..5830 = -0.061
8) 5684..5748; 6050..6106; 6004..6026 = 0.065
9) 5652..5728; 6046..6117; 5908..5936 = 0.213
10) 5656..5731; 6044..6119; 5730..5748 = -0.060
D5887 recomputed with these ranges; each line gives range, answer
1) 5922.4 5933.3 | 20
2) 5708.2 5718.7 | 22.9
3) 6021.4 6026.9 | 24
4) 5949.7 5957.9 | 20.6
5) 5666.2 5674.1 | 21.4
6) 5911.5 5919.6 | 19.4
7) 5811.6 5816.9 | 24.2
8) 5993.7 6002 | 23.6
